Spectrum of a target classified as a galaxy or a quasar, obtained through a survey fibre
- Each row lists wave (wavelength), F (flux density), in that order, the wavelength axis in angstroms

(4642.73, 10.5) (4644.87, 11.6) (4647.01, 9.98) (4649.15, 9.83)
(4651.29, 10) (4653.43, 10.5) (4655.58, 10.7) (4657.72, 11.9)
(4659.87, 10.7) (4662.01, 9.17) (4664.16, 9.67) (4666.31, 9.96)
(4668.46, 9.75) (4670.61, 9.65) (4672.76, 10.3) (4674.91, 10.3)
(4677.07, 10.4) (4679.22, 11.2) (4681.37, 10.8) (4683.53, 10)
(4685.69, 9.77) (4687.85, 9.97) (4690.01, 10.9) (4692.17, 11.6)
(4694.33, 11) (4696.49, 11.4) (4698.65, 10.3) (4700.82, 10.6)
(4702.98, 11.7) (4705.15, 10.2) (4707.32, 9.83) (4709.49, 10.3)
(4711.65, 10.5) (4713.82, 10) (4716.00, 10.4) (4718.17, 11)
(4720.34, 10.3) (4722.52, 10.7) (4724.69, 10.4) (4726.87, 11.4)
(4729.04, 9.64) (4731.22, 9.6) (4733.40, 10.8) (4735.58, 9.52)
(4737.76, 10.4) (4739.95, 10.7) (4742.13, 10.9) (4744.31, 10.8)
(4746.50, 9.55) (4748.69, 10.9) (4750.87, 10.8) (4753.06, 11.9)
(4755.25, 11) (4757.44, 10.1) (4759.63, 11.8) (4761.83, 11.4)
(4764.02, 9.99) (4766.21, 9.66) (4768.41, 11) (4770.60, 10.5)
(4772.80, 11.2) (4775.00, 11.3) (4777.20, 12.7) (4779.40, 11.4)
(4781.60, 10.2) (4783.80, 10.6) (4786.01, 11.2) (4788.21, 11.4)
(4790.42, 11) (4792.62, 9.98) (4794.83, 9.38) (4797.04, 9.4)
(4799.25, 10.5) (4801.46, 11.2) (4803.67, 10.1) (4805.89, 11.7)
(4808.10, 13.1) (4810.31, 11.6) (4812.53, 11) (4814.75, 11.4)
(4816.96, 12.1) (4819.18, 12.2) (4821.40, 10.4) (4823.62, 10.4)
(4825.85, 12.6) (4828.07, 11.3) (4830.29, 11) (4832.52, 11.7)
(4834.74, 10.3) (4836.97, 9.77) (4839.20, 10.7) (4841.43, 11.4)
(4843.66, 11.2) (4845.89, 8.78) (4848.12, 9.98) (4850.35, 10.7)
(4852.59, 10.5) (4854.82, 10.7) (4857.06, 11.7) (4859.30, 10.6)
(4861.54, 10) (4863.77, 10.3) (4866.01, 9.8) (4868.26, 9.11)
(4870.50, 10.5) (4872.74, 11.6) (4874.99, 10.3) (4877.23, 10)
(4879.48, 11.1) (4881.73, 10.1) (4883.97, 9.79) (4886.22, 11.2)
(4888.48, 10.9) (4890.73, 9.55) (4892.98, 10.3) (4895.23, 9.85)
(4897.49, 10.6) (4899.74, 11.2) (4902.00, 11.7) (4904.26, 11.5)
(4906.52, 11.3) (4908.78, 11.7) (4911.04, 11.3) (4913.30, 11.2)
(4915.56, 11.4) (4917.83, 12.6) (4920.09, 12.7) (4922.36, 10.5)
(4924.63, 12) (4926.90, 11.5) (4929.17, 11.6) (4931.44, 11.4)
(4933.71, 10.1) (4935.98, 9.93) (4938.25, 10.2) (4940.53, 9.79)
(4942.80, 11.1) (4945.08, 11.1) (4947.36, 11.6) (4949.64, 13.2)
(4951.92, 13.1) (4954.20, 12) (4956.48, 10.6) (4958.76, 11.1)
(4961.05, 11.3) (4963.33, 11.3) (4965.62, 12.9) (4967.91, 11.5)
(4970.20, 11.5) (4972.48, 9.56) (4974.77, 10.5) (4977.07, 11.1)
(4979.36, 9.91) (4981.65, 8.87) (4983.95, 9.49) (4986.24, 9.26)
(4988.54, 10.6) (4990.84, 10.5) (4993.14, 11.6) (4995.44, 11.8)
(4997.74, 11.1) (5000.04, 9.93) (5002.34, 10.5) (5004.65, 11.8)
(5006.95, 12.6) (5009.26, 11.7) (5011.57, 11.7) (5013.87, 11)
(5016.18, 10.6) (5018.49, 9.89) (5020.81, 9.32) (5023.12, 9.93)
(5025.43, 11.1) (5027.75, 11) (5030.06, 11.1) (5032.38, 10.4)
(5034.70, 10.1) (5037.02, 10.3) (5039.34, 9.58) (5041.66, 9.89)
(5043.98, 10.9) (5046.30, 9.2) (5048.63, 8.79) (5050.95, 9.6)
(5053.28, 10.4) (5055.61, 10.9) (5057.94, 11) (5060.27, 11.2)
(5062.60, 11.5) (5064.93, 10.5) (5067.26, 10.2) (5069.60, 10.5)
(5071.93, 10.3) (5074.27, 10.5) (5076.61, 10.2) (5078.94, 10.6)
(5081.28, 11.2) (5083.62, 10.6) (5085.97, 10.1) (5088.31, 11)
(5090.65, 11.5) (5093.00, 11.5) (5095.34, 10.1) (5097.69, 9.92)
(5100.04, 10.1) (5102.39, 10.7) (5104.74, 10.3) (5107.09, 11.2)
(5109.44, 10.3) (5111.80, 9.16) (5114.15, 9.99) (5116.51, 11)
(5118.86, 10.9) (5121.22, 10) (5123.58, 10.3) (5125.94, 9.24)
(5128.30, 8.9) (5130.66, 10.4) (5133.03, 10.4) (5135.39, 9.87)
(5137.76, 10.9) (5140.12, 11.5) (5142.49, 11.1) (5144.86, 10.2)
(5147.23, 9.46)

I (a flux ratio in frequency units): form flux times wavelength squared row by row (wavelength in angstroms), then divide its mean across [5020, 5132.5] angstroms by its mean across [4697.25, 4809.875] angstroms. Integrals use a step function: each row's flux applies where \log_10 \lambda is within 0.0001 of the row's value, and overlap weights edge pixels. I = 1.1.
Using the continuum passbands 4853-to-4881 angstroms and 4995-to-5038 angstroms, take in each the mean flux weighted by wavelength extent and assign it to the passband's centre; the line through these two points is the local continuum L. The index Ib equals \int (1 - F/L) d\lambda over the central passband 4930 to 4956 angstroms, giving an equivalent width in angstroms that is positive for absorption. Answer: -1.4 angstroms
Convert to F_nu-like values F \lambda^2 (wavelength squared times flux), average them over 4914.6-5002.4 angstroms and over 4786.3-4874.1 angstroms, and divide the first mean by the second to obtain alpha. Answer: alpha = 1.08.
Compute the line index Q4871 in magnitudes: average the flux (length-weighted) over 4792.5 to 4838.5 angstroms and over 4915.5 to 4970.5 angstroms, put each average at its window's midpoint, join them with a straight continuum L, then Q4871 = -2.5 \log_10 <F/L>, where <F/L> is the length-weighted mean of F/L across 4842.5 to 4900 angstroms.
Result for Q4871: 0.082 mag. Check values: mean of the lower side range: 11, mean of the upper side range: 11.4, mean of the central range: 10.4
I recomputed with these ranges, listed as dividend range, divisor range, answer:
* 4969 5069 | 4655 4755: 1.14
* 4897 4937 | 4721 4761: 1.15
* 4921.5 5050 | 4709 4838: 1.09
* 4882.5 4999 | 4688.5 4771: 1.13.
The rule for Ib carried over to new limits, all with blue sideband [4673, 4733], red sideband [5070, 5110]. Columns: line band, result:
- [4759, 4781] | -1.1 angstroms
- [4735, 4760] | -0.4 angstroms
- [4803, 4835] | -2.7 angstroms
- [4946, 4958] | -1.7 angstroms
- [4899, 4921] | -2.3 angstroms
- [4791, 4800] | 0.6 angstroms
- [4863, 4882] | 0.4 angstroms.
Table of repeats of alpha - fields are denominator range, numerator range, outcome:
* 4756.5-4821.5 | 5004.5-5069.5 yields 1.06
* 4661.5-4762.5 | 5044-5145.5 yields 1.16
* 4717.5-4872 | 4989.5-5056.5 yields 1.08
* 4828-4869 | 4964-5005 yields 1.08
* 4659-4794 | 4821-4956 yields 1.10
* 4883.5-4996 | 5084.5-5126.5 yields 1.01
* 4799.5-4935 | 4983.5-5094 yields 1.04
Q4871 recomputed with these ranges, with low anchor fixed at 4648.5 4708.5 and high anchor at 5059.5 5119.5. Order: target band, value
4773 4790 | -0.08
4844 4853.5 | 0.04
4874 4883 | 0.01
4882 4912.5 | -0.03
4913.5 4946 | -0.06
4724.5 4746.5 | 0.01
